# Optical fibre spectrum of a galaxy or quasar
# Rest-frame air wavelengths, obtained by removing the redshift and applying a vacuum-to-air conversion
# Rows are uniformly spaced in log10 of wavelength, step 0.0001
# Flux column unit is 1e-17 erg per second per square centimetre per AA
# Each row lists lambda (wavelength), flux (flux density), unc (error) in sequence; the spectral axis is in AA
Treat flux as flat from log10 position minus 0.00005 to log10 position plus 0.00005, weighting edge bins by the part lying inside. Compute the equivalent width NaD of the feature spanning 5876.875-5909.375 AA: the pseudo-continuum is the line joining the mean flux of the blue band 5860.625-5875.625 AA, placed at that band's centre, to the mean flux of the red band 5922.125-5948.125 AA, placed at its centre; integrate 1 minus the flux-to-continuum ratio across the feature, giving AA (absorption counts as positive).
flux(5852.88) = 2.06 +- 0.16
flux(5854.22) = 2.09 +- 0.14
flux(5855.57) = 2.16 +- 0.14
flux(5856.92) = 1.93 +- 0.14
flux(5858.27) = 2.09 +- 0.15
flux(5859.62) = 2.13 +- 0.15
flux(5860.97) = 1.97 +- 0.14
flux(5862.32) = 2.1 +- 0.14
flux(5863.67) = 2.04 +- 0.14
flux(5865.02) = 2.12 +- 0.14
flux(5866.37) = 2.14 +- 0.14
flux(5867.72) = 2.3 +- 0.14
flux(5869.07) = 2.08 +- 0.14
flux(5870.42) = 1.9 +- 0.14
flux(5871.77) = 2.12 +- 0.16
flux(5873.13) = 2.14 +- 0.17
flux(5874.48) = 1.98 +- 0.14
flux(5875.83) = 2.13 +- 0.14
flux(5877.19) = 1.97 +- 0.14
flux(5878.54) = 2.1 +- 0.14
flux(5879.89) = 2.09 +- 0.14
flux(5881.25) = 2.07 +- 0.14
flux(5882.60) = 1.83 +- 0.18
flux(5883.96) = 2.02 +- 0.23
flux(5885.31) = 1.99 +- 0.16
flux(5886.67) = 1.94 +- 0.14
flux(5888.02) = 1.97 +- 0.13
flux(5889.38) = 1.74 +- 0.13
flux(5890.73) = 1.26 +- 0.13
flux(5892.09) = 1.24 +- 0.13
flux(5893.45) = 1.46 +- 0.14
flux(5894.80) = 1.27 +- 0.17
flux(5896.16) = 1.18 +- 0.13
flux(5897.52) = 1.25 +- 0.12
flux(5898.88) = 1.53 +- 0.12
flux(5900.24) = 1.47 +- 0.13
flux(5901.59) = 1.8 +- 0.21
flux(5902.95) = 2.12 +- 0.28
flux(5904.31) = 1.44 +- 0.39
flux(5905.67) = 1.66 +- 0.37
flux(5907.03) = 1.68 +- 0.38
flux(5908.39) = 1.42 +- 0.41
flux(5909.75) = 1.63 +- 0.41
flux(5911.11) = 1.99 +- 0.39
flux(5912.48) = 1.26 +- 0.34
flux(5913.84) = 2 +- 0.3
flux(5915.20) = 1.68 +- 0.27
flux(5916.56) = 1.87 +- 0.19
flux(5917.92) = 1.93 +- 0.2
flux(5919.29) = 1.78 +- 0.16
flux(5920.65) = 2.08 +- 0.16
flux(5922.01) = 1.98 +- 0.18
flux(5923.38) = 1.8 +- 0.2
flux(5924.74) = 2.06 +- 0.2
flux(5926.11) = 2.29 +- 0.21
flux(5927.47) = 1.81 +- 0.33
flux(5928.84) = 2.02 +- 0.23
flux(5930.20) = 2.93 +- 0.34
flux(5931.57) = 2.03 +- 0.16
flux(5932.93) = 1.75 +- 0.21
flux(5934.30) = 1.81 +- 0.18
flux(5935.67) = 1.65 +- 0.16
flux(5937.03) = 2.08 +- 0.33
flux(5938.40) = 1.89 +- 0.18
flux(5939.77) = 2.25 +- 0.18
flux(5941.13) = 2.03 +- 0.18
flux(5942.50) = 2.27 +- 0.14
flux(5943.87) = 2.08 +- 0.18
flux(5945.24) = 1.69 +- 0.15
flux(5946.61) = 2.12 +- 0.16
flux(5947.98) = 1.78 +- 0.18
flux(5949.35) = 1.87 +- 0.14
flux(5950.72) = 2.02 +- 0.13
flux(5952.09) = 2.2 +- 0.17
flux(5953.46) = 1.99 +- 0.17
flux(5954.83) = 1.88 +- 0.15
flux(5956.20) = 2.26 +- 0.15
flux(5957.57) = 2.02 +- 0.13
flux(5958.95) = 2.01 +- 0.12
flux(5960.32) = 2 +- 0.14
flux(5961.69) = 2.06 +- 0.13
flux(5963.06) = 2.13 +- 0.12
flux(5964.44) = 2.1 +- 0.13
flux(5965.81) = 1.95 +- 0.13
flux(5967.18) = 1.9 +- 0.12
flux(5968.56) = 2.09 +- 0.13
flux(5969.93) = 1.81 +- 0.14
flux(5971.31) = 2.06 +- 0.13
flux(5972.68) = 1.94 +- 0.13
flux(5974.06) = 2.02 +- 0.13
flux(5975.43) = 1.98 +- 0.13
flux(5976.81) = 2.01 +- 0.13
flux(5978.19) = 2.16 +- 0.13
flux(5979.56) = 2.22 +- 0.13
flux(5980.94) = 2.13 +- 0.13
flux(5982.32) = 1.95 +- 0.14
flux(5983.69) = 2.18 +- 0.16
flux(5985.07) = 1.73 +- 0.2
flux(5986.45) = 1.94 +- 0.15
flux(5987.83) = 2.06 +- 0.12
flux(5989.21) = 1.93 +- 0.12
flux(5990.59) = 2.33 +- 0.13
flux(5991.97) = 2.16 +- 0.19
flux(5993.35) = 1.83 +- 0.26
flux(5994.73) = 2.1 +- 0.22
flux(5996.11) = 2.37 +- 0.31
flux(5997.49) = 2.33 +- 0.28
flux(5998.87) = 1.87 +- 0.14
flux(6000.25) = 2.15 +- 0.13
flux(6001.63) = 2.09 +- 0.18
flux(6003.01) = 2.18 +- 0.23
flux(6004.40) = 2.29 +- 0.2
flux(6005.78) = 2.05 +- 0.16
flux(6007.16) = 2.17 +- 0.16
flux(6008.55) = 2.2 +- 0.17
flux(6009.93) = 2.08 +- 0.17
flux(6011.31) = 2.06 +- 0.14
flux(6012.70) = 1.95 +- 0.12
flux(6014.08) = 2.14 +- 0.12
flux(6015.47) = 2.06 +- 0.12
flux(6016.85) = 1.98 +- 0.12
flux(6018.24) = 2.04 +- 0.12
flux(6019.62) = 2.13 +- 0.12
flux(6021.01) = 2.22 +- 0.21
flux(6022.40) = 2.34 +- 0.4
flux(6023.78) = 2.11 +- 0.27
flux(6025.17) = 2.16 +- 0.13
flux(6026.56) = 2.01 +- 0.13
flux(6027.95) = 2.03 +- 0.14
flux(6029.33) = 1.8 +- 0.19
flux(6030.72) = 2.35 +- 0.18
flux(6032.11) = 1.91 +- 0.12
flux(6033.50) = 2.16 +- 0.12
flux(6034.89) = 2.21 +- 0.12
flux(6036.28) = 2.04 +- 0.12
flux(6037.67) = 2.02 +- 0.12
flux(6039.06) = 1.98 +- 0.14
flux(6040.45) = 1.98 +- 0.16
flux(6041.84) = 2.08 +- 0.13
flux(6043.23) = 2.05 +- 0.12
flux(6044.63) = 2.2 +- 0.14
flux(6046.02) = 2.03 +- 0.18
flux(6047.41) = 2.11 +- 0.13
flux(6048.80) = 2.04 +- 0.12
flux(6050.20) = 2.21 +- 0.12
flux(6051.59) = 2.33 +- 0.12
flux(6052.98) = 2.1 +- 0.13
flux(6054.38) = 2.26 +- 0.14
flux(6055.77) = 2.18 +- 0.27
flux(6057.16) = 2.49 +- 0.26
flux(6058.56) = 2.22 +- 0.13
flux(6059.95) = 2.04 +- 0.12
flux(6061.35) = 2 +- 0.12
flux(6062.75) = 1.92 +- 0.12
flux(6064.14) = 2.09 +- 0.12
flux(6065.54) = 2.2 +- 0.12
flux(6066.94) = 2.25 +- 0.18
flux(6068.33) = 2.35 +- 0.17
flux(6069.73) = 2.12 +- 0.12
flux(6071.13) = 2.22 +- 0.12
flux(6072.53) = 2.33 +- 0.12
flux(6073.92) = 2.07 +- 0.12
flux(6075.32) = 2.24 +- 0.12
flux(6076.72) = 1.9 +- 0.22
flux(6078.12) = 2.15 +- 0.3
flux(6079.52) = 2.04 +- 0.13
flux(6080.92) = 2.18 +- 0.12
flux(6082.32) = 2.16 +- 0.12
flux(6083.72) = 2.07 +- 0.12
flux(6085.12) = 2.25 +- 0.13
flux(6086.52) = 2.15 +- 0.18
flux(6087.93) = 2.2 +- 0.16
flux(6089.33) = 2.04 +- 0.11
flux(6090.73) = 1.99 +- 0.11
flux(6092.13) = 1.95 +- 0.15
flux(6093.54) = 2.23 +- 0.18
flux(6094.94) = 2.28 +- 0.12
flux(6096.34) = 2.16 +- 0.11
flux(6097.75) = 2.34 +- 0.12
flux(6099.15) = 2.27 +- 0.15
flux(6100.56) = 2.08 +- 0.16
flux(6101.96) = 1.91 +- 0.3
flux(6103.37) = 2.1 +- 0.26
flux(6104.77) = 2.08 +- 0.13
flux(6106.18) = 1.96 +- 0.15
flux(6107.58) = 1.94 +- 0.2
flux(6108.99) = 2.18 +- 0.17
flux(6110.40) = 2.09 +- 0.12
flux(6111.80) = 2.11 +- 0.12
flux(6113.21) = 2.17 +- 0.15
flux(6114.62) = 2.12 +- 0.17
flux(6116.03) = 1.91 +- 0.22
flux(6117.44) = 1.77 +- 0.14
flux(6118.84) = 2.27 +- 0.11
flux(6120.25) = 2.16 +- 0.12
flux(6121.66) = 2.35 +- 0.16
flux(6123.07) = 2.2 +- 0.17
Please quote 6.0 AA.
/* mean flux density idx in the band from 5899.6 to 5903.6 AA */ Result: 1.8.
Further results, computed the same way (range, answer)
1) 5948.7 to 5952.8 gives 2.03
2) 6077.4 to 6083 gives 2.13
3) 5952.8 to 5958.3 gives 2.04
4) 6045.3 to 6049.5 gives 2.06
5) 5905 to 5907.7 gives 1.67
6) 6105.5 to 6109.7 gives 2.03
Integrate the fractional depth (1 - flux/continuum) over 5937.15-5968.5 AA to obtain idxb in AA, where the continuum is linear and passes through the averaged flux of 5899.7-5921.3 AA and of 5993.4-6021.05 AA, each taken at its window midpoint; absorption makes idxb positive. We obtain -2.0 AA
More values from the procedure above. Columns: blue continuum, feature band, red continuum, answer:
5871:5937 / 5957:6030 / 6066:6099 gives -2.8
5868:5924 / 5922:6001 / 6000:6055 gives -3.8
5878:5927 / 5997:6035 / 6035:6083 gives -1.5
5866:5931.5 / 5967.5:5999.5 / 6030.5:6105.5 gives -1.0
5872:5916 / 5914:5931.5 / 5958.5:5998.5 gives -1.7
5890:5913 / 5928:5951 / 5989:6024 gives -3.8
